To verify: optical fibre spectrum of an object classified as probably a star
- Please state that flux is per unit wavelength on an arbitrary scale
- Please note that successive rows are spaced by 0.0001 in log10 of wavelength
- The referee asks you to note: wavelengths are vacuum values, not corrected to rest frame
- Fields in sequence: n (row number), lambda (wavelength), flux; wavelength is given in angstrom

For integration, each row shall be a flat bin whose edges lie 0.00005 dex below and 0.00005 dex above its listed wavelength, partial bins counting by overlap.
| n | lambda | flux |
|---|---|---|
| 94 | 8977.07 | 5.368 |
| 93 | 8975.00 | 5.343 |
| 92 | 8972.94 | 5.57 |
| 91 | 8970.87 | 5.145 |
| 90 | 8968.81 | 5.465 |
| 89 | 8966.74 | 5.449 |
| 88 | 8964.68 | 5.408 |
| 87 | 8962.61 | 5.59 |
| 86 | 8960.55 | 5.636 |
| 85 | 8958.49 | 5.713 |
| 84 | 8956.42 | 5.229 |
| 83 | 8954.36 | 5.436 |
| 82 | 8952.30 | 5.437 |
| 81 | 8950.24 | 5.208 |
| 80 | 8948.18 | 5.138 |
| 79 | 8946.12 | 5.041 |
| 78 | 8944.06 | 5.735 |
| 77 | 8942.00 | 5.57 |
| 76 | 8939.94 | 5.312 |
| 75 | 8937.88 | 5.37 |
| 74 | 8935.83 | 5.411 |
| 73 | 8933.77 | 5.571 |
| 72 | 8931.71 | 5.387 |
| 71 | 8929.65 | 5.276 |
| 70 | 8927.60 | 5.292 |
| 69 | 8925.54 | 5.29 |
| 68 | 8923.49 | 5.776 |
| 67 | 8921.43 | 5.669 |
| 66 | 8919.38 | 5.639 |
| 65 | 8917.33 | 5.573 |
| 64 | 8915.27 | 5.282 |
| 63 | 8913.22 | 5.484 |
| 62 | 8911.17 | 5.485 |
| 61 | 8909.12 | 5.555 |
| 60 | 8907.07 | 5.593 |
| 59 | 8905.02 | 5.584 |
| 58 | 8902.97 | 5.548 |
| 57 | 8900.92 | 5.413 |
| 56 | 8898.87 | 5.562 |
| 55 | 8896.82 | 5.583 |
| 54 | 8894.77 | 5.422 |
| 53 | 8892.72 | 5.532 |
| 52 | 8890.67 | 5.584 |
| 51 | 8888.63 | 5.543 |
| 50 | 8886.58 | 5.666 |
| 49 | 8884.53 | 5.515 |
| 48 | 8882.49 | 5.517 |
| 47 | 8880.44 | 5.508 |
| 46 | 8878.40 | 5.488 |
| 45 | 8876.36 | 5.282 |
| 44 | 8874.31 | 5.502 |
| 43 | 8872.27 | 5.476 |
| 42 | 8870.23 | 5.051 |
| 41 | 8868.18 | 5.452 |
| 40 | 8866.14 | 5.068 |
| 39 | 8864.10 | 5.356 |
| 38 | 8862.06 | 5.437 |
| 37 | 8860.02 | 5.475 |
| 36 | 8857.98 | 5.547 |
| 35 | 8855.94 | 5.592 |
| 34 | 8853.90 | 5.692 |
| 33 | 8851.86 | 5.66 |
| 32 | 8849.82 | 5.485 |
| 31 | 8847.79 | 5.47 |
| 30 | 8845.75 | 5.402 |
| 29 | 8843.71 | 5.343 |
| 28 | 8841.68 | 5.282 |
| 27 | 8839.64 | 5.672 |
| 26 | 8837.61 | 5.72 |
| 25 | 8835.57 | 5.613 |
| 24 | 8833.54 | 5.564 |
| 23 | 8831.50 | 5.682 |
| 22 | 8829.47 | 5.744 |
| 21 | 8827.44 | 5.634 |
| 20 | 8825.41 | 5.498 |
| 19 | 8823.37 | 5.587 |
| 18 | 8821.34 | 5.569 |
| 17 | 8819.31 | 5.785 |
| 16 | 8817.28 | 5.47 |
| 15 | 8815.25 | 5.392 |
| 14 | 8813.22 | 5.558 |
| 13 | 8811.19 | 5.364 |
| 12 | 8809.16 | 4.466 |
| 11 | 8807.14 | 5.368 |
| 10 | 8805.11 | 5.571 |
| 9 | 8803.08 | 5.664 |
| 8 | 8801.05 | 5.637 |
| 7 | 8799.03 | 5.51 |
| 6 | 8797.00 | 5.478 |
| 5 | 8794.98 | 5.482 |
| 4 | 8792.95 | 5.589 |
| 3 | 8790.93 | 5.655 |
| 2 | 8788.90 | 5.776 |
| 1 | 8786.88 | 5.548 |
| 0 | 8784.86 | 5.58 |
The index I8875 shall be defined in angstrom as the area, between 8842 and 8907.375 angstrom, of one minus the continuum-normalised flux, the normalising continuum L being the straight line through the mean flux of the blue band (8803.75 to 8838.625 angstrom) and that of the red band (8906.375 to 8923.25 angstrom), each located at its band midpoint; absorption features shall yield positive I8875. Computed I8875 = 0.6 angstrom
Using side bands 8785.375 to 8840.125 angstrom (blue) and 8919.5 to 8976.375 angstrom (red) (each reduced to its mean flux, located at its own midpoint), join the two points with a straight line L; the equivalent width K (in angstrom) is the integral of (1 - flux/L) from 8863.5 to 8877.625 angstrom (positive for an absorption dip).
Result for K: 0.5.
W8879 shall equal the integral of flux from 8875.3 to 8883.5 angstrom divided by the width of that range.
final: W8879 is 5.45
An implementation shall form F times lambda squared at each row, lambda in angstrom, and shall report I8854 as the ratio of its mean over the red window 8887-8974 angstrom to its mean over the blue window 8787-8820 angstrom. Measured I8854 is 1.03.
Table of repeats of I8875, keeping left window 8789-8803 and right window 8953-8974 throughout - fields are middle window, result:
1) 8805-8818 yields 0.6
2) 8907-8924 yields -0.2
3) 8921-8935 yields 0.1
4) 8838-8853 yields 0.2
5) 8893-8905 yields 0.0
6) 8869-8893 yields 0.2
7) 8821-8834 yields -0.1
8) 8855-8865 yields 0.1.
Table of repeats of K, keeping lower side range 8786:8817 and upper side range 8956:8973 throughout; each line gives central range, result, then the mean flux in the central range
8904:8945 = -0.2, 5.49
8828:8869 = -0.3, 5.52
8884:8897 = -0.2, 5.55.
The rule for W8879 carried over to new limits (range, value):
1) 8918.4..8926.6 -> 5.59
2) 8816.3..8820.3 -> 5.63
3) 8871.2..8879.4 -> 5.44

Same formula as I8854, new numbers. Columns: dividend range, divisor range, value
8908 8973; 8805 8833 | 1.02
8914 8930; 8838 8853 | 1.02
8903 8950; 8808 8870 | 1.02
